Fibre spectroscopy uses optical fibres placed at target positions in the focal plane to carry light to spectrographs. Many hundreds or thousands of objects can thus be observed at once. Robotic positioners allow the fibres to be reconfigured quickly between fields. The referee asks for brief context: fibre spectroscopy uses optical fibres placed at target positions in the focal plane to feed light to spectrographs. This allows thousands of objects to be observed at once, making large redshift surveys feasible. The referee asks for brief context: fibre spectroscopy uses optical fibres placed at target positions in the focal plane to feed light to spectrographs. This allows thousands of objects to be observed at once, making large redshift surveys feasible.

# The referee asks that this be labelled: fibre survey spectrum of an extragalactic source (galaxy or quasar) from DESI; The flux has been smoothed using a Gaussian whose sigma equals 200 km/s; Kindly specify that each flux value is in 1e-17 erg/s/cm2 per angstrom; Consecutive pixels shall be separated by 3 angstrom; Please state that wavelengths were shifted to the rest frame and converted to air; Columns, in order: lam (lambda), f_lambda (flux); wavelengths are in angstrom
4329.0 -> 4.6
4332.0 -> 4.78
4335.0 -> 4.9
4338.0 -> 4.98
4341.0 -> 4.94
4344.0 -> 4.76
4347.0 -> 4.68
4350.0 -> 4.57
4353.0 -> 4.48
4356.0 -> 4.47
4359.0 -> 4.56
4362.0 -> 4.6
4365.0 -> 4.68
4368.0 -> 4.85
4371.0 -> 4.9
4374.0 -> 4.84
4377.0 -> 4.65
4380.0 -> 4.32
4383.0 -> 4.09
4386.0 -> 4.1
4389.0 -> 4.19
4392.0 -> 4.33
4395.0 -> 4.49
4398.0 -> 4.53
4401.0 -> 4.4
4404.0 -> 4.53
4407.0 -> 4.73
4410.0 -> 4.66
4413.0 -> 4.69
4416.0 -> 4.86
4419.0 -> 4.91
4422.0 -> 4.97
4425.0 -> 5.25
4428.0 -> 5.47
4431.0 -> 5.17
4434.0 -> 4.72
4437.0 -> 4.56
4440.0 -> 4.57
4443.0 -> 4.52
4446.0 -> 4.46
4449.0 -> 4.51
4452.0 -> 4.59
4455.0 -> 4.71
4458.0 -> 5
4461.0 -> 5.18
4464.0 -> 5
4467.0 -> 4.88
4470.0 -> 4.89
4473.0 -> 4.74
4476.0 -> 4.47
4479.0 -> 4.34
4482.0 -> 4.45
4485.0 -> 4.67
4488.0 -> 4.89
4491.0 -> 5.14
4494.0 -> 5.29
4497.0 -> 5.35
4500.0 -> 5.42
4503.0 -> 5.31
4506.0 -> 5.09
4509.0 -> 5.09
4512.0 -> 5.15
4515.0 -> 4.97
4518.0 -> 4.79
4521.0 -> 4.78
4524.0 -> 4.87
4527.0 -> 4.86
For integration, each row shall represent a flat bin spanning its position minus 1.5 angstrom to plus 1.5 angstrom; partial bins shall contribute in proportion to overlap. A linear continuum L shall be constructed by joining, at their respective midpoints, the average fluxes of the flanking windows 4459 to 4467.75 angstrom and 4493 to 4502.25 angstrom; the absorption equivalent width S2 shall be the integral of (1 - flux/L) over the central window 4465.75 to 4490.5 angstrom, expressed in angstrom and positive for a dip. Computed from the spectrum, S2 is 2.33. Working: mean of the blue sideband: 5.03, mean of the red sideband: 5.35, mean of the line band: 4.68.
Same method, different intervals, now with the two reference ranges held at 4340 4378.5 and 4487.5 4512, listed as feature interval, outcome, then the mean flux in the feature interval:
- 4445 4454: 0.9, 4.53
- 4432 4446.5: 1.1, 4.59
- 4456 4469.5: 0.2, 4.99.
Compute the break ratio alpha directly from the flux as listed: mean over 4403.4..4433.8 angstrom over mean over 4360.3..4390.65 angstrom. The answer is 1.09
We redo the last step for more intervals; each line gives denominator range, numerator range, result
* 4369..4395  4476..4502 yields 1.11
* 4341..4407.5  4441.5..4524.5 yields 1.07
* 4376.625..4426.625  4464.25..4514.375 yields 1.08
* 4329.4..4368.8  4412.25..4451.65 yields 1.02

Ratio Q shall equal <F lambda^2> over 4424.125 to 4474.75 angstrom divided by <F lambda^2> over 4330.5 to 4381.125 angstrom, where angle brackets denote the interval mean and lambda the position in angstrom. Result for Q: 1.07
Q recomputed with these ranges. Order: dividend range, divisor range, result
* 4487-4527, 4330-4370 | 1.16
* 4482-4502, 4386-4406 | 1.21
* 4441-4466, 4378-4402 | 1.13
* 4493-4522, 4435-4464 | 1.12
